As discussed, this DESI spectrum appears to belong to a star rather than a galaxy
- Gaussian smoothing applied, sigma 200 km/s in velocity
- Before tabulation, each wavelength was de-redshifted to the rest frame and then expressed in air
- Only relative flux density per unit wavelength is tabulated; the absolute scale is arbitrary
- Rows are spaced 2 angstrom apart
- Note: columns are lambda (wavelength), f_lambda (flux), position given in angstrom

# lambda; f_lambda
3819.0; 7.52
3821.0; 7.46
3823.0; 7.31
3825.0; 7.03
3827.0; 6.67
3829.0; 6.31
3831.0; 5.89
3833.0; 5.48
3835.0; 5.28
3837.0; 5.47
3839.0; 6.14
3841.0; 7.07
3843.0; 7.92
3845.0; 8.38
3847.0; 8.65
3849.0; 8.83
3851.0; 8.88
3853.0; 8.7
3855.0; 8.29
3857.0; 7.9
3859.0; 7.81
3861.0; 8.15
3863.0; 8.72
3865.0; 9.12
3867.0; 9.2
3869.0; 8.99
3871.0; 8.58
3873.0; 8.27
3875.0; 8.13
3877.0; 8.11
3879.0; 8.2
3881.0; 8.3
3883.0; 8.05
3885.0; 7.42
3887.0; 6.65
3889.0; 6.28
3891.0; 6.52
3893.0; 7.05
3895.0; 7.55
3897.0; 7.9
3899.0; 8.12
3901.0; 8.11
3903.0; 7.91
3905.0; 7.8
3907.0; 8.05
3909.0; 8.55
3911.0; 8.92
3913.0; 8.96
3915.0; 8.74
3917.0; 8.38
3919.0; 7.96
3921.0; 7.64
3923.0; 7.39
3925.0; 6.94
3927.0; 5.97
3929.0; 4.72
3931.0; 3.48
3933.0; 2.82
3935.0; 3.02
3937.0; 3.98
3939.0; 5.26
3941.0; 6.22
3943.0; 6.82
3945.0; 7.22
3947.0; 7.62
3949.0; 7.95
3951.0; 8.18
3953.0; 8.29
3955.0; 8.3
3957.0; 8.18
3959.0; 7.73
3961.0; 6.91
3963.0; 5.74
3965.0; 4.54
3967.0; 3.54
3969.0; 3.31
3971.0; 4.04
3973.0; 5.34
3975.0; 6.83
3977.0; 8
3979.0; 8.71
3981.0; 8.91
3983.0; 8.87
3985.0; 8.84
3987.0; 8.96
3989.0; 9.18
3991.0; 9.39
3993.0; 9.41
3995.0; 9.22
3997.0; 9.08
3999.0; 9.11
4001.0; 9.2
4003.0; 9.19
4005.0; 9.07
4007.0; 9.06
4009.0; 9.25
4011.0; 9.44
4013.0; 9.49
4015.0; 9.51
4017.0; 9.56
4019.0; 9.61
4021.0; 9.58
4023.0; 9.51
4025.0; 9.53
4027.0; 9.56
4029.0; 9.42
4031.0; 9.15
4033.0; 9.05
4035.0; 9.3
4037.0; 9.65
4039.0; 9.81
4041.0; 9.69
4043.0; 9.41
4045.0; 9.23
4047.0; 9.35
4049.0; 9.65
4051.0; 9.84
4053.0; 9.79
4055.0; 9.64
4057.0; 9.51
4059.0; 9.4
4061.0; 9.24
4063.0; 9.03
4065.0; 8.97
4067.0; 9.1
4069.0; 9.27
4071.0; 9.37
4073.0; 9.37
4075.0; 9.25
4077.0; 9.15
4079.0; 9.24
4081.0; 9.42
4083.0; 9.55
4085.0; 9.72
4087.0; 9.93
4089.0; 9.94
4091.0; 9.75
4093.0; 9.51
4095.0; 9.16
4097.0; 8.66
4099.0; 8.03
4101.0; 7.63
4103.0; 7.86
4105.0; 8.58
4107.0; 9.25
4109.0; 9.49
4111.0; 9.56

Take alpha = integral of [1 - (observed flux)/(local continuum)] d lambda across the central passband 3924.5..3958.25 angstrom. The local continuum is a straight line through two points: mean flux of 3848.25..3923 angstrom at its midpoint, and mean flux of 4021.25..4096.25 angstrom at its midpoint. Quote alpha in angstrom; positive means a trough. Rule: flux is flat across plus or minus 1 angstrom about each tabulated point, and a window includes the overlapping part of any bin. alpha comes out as 9.40 angstrom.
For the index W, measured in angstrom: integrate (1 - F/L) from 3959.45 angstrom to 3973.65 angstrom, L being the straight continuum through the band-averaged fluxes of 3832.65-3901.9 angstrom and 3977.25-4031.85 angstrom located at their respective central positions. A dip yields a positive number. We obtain 6.4 angstrom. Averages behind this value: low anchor 7.8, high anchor 9.24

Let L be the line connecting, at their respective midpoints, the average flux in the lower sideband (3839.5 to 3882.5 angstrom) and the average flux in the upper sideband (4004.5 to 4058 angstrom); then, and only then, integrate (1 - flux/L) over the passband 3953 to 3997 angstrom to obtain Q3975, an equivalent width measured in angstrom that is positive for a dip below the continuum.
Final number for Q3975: 8.3 angstrom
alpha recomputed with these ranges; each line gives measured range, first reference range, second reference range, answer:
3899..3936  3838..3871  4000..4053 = 7.26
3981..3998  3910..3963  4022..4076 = -2.27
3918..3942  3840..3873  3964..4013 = 8.02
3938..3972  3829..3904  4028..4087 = 8.11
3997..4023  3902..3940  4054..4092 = -3.35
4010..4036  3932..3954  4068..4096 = -4.50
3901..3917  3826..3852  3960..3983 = -4.58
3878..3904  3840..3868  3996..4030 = 3.26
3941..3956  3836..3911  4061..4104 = 1.28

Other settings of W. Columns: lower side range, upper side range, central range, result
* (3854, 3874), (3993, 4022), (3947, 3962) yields 1.83 angstrom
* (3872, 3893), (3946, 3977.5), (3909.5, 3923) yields -2.35 angstrom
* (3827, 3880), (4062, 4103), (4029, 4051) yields -1.33 angstrom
